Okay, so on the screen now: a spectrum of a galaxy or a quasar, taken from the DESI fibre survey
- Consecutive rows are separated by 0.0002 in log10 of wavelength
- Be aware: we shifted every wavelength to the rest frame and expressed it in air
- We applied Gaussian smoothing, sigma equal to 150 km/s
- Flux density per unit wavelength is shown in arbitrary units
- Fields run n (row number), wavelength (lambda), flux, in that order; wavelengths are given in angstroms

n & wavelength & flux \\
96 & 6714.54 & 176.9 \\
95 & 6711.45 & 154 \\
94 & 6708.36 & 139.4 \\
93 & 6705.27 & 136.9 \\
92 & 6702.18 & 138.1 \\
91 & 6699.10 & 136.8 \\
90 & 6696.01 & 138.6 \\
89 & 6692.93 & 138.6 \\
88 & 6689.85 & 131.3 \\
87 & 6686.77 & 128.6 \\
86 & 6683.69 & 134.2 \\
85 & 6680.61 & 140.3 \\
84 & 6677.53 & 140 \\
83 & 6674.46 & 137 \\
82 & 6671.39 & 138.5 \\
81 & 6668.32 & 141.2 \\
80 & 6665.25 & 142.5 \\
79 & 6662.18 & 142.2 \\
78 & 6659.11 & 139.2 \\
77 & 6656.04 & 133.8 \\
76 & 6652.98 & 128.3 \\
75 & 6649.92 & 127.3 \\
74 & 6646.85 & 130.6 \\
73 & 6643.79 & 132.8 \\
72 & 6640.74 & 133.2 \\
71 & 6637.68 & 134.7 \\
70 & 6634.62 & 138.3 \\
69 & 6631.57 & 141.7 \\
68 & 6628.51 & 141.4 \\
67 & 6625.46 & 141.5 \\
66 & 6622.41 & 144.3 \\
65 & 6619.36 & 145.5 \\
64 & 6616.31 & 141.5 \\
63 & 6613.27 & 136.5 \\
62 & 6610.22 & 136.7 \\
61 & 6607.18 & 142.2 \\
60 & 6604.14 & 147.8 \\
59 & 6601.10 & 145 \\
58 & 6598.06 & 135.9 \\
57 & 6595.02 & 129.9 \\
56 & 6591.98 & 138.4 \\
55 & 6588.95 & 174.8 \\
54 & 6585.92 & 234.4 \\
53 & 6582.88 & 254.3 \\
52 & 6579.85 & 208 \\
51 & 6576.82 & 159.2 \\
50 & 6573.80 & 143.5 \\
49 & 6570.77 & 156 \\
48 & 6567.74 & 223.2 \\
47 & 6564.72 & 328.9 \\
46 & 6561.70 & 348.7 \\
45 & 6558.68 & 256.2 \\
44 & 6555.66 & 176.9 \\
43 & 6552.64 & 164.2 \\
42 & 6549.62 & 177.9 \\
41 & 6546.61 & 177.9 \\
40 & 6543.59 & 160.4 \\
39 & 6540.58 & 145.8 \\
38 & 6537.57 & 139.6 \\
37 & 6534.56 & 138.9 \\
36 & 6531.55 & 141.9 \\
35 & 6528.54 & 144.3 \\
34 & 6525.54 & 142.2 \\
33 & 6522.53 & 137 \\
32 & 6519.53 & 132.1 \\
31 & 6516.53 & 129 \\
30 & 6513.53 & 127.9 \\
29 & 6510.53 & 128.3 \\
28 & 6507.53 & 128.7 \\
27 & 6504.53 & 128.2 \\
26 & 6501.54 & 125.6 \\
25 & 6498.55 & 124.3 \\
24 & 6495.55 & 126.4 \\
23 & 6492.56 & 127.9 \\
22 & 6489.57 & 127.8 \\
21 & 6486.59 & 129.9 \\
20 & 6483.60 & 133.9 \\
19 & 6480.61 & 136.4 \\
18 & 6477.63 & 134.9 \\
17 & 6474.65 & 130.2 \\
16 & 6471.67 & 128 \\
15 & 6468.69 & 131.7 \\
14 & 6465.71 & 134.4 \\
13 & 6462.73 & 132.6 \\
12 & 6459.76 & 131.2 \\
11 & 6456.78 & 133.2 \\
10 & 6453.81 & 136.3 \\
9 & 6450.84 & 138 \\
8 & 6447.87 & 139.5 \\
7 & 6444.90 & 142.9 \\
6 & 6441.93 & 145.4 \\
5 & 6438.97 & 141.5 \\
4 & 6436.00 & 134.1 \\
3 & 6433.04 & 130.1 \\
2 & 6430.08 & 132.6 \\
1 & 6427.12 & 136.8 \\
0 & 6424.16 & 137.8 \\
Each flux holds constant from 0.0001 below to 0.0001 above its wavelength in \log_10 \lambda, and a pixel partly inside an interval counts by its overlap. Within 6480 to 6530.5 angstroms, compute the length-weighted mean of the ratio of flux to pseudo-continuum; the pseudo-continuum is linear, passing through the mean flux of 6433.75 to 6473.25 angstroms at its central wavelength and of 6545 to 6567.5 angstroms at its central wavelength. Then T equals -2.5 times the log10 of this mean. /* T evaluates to 0.37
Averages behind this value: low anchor 136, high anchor 232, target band 131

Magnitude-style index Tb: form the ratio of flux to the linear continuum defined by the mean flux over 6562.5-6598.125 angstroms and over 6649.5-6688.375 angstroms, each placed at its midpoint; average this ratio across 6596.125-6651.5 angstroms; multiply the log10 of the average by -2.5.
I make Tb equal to 0.198 mag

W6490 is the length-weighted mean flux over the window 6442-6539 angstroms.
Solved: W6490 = 133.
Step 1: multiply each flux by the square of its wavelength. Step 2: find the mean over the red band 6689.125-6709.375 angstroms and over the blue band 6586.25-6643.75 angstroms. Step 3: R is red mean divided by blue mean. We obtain 0.98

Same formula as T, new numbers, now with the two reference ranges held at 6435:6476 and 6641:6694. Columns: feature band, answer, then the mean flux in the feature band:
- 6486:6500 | 0.07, 127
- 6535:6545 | -0.09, 148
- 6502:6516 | 0.06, 128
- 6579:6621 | -0.19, 161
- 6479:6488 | 0.02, 133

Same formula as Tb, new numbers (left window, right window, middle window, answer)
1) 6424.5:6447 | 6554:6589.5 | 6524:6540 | 0.364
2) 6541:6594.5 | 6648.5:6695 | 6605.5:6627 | 0.210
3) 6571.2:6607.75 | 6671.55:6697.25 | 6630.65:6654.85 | 0.131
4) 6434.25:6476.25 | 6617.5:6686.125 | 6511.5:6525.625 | 0.030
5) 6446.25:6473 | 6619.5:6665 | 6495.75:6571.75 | -0.229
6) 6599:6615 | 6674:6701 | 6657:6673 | -0.022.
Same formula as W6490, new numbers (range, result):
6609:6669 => 138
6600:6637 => 142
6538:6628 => 178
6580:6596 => 190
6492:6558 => 144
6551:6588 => 220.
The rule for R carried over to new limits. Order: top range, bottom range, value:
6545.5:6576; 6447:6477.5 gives 1.66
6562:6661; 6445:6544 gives 1.23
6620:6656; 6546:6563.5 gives 0.63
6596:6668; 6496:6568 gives 0.86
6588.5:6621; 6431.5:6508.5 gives 1.11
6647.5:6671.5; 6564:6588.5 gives 0.67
